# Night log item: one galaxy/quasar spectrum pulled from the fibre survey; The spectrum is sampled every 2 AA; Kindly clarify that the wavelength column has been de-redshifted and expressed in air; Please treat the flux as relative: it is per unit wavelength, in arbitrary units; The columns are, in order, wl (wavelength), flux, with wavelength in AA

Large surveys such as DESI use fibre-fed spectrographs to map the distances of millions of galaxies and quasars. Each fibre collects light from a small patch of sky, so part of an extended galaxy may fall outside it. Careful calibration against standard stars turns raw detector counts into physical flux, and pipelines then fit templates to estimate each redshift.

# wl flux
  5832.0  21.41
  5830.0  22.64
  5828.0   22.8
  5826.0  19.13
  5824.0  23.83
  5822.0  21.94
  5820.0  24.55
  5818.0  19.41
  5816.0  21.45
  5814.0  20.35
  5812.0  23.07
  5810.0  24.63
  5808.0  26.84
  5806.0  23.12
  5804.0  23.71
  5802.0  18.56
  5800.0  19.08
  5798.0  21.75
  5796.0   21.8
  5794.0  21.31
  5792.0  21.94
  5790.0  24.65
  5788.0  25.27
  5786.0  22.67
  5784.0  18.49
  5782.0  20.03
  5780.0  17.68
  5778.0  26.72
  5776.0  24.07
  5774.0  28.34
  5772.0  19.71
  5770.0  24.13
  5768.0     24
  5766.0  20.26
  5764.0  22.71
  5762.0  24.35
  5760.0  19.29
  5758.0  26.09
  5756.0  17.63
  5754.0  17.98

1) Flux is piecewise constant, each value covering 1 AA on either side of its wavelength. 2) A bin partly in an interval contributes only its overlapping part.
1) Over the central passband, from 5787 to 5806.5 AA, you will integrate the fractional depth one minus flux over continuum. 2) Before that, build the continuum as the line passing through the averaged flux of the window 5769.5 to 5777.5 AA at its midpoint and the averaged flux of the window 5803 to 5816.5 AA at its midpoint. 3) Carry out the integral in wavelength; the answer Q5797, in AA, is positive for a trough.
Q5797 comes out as 1.3 AA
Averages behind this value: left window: 24.2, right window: 23.4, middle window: 22.1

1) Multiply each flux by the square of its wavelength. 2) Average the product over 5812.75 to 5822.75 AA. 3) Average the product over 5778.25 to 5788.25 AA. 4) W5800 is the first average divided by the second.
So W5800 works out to 1.04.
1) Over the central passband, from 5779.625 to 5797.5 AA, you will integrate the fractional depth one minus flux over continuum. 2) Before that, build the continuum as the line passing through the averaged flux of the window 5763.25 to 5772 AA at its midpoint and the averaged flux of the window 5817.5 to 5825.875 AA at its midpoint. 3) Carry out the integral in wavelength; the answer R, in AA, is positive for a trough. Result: 0.5 AA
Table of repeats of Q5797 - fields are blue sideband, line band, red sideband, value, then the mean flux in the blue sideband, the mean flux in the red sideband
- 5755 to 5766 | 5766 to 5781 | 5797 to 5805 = -1.25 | 21.9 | 20.8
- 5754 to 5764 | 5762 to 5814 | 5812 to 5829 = -2.23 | 21.5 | 21.8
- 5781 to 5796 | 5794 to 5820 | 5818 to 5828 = 0.03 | 22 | 22.1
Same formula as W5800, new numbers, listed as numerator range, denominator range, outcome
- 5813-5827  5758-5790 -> 0.96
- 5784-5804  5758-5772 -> 0.98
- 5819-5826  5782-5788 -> 1.09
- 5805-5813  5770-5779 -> 1.00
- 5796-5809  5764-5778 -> 0.95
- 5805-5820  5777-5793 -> 1.04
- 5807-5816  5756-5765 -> 1.06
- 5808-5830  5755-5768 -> 1.04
